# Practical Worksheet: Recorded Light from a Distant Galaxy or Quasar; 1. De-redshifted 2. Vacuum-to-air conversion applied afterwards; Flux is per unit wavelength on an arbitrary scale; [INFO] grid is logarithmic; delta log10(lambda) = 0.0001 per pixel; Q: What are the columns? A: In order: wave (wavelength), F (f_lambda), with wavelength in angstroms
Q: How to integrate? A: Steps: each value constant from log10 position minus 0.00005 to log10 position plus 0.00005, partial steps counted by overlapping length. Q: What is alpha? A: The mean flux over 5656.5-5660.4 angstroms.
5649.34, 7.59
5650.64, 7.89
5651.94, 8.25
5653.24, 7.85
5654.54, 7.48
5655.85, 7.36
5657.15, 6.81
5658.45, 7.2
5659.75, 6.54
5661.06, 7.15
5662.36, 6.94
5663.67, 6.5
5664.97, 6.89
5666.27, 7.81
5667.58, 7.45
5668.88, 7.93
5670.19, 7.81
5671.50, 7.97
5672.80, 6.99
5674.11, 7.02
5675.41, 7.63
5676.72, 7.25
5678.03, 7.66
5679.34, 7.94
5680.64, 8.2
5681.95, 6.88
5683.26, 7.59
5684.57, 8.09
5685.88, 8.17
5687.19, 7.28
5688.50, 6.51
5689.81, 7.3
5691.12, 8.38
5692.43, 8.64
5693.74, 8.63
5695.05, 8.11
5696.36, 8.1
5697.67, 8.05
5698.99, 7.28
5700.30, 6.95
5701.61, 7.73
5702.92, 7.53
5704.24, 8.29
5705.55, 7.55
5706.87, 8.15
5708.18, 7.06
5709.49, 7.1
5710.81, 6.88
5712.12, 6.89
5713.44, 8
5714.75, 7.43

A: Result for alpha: 6.86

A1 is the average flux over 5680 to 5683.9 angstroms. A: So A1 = 7.55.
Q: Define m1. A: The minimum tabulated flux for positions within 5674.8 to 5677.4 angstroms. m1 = 7.25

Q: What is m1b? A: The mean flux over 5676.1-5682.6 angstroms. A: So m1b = 7.59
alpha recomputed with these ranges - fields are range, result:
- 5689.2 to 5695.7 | 8.22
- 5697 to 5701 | 7.43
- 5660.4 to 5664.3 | 6.85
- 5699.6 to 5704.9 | 7.63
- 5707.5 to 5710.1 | 7.11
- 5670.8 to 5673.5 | 7.47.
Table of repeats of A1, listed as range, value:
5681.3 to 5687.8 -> 7.6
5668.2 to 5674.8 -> 7.55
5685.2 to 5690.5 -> 7.32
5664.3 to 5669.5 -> 7.53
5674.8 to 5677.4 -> 7.42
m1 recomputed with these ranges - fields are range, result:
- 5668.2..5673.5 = 6.99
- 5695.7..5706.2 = 6.95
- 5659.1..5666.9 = 6.5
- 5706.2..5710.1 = 7.06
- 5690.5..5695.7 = 8.11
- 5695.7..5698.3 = 8.05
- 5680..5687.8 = 6.88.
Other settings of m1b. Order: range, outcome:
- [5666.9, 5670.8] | 7.72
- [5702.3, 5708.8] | 7.71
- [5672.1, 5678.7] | 7.32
